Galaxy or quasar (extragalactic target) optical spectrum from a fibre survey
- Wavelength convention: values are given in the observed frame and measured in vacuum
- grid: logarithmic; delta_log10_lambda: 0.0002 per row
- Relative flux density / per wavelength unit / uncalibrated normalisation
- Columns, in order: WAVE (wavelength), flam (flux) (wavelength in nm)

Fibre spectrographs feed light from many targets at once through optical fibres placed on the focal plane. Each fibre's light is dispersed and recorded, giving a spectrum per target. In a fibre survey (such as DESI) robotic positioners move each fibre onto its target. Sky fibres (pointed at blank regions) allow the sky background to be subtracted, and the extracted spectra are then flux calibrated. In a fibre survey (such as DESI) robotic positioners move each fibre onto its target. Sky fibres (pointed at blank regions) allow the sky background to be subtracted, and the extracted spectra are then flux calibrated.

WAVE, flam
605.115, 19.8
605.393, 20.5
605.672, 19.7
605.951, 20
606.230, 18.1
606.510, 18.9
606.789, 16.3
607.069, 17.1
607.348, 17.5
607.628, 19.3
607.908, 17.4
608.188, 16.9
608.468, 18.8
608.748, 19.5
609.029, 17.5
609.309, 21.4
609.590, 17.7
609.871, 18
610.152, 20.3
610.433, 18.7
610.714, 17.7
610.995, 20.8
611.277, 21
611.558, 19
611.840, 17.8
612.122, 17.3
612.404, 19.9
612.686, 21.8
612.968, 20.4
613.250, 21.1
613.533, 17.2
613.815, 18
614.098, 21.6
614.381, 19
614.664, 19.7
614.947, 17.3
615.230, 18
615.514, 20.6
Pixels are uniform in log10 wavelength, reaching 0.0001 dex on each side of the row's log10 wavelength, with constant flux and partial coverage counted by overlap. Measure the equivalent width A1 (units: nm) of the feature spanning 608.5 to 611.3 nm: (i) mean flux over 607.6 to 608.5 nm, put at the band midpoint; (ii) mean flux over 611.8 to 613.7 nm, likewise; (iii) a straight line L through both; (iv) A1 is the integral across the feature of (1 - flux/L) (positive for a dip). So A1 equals -0.10 nm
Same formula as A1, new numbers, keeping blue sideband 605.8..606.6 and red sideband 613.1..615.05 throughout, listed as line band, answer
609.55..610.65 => 0.022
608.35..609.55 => -0.007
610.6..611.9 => -0.019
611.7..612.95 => -0.012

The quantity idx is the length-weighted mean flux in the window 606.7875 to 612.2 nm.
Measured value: 18.6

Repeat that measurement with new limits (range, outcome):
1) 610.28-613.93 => 19.3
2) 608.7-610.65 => 18.9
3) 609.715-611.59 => 19.4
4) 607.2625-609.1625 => 18.1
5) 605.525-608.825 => 18.3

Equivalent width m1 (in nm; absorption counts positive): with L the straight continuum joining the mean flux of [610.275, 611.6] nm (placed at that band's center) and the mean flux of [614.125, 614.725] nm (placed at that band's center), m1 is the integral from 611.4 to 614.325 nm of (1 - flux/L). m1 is 0.03 nm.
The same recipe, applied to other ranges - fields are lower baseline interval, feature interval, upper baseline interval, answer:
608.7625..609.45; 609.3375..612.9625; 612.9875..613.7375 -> 0.014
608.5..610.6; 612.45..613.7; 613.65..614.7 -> -0.044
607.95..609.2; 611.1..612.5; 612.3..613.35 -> 0.081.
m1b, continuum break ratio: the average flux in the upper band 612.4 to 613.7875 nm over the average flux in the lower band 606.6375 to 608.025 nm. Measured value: 1.14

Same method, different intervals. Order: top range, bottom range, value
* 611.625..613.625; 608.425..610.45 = 1.02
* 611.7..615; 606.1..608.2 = 1.09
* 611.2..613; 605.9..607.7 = 1.08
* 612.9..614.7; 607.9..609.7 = 1.05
